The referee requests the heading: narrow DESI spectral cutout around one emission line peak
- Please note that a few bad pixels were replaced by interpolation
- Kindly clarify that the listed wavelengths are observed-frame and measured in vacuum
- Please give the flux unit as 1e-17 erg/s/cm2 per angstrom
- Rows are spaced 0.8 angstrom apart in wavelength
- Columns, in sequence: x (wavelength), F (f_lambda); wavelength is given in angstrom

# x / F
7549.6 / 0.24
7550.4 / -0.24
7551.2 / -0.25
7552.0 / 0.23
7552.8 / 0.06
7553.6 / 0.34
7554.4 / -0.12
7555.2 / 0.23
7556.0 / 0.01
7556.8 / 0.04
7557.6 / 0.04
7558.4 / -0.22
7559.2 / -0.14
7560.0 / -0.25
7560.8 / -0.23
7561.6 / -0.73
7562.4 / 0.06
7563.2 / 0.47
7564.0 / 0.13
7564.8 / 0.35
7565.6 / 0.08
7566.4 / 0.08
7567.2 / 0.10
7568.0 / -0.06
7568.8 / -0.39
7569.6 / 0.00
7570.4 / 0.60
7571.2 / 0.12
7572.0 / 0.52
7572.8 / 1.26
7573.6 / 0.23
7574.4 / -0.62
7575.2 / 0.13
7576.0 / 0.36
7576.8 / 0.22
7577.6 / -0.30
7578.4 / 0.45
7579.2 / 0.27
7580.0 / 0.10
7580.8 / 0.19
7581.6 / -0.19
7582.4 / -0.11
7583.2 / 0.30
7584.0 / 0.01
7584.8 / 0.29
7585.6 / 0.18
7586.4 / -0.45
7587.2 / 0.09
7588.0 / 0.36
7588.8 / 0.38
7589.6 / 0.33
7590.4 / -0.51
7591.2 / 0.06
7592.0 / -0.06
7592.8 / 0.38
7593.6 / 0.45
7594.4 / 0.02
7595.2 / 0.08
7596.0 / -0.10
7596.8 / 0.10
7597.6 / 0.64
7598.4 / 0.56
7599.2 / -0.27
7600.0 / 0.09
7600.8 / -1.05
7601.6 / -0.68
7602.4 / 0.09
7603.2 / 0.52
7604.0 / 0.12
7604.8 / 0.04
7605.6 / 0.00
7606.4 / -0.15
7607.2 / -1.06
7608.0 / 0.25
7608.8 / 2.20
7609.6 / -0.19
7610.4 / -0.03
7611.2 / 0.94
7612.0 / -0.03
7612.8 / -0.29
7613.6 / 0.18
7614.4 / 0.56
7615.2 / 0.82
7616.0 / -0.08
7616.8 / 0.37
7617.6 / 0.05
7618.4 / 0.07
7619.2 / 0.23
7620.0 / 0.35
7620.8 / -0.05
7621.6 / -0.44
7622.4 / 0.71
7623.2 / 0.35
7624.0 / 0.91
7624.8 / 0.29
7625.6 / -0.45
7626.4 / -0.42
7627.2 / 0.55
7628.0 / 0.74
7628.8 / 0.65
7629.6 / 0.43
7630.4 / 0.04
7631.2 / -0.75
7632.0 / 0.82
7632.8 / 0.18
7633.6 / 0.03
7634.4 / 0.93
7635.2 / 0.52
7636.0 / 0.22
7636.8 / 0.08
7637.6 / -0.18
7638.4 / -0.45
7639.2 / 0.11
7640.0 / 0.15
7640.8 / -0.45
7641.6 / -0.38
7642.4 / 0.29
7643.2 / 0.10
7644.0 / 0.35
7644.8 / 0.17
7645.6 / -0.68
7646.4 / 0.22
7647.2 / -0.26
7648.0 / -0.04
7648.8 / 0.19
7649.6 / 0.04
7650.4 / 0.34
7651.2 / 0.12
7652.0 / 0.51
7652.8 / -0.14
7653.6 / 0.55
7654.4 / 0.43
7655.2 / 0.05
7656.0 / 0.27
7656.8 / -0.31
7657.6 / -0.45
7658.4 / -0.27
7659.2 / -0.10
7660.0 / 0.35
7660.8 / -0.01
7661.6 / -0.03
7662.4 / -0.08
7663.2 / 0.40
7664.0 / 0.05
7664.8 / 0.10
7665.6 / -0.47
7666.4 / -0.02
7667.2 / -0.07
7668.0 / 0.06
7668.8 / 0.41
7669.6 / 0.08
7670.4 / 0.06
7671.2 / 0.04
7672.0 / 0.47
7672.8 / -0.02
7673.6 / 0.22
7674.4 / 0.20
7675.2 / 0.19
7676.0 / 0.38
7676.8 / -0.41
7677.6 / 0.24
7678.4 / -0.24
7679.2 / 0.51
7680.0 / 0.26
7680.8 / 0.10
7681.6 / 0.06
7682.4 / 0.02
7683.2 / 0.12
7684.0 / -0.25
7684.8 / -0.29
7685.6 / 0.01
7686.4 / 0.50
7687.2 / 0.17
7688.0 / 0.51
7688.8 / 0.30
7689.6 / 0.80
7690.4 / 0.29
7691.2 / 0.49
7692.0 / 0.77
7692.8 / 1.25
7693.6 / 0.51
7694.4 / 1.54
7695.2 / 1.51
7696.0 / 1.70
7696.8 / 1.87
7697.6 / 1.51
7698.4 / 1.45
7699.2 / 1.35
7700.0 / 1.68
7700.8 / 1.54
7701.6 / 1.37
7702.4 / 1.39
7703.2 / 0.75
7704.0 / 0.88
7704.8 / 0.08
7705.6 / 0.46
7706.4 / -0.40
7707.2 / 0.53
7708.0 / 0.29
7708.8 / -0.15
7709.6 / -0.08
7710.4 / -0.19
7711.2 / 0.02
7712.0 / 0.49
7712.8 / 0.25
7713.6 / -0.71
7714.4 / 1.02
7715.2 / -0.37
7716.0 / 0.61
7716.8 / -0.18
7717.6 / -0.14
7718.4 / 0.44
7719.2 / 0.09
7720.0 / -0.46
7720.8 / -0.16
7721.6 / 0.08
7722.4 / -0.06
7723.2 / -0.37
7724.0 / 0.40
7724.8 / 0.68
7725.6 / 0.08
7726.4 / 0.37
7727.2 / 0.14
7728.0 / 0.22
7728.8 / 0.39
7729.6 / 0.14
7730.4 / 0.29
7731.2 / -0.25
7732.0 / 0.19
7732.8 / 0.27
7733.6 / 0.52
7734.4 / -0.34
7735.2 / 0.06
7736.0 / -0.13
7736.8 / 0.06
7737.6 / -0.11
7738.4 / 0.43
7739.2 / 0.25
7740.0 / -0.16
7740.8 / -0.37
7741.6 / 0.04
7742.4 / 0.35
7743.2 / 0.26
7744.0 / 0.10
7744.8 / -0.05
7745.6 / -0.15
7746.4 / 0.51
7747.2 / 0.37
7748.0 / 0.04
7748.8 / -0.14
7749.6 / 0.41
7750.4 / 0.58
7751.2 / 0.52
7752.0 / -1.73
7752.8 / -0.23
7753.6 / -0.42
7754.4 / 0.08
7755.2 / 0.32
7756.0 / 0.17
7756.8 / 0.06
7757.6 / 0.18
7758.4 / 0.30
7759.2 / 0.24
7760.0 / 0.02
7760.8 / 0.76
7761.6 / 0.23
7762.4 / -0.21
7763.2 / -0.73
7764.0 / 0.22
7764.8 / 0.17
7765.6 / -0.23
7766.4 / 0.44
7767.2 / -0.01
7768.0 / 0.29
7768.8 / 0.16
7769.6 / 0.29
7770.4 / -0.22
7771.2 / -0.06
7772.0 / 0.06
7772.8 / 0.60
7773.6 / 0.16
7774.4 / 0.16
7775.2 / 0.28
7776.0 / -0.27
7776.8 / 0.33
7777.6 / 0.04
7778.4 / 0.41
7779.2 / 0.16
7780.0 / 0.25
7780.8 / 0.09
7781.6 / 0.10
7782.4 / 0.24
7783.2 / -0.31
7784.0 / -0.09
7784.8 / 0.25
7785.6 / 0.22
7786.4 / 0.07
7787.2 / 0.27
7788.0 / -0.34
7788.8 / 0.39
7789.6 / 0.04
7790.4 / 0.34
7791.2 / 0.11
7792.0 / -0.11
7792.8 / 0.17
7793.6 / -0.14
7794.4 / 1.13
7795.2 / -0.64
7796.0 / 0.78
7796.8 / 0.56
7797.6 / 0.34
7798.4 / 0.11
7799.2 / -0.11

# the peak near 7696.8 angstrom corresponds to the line [O II]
